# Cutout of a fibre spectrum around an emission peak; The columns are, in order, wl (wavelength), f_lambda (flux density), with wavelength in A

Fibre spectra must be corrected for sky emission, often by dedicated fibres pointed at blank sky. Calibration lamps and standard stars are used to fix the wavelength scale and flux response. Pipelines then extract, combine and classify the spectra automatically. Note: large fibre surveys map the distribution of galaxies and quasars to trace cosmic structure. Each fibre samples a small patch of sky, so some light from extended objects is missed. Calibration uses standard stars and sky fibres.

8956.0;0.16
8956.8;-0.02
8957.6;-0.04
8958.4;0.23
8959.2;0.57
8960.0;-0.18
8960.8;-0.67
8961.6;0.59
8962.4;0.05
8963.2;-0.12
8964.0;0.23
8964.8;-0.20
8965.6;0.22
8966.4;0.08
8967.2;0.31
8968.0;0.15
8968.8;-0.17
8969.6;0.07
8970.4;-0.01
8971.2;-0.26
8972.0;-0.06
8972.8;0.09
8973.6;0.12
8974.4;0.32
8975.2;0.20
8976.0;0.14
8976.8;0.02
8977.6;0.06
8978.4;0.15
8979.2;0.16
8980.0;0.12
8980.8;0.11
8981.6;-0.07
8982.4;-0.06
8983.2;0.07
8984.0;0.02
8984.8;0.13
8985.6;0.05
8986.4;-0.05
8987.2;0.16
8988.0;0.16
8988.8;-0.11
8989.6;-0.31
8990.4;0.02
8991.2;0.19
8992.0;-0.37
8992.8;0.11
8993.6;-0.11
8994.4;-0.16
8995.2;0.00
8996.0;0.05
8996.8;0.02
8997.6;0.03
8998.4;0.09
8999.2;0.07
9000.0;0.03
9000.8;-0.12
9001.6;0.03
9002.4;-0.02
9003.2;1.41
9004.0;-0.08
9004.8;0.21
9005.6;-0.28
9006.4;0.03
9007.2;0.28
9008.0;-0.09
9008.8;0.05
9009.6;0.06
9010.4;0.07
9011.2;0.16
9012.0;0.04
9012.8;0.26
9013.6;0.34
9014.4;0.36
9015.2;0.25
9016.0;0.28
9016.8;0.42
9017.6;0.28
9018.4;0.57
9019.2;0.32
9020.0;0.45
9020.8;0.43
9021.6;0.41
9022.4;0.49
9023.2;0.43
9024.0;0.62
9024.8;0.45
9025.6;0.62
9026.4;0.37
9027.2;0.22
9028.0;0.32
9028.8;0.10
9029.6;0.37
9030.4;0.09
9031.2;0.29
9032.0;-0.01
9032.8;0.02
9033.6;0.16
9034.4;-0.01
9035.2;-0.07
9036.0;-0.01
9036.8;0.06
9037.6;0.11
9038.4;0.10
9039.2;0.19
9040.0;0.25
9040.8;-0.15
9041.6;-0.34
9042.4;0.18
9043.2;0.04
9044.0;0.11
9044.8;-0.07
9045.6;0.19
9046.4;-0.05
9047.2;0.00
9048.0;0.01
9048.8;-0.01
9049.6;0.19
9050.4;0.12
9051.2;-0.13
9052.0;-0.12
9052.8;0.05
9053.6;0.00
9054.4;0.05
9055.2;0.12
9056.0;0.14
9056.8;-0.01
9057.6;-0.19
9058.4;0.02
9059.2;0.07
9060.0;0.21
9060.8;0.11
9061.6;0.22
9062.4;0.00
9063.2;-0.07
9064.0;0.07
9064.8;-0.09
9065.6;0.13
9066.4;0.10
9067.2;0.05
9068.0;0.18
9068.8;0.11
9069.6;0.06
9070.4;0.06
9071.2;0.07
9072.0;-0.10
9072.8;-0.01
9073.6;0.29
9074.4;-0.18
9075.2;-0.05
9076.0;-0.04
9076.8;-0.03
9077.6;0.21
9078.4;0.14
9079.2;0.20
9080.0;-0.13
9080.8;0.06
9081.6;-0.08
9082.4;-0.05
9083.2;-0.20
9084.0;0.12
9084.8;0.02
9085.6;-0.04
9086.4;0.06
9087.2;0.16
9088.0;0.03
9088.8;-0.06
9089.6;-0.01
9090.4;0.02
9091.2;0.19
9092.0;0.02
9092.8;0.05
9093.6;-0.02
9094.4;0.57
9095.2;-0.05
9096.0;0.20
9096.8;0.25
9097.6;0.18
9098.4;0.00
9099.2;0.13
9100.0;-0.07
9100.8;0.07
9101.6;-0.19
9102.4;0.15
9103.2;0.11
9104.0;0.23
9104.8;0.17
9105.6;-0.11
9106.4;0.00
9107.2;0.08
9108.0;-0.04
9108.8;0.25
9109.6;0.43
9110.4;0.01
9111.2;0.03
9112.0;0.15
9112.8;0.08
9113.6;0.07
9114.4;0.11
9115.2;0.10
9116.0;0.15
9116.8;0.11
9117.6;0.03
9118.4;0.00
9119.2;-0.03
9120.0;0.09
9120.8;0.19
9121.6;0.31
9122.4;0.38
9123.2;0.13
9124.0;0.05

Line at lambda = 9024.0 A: [O II] 3727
